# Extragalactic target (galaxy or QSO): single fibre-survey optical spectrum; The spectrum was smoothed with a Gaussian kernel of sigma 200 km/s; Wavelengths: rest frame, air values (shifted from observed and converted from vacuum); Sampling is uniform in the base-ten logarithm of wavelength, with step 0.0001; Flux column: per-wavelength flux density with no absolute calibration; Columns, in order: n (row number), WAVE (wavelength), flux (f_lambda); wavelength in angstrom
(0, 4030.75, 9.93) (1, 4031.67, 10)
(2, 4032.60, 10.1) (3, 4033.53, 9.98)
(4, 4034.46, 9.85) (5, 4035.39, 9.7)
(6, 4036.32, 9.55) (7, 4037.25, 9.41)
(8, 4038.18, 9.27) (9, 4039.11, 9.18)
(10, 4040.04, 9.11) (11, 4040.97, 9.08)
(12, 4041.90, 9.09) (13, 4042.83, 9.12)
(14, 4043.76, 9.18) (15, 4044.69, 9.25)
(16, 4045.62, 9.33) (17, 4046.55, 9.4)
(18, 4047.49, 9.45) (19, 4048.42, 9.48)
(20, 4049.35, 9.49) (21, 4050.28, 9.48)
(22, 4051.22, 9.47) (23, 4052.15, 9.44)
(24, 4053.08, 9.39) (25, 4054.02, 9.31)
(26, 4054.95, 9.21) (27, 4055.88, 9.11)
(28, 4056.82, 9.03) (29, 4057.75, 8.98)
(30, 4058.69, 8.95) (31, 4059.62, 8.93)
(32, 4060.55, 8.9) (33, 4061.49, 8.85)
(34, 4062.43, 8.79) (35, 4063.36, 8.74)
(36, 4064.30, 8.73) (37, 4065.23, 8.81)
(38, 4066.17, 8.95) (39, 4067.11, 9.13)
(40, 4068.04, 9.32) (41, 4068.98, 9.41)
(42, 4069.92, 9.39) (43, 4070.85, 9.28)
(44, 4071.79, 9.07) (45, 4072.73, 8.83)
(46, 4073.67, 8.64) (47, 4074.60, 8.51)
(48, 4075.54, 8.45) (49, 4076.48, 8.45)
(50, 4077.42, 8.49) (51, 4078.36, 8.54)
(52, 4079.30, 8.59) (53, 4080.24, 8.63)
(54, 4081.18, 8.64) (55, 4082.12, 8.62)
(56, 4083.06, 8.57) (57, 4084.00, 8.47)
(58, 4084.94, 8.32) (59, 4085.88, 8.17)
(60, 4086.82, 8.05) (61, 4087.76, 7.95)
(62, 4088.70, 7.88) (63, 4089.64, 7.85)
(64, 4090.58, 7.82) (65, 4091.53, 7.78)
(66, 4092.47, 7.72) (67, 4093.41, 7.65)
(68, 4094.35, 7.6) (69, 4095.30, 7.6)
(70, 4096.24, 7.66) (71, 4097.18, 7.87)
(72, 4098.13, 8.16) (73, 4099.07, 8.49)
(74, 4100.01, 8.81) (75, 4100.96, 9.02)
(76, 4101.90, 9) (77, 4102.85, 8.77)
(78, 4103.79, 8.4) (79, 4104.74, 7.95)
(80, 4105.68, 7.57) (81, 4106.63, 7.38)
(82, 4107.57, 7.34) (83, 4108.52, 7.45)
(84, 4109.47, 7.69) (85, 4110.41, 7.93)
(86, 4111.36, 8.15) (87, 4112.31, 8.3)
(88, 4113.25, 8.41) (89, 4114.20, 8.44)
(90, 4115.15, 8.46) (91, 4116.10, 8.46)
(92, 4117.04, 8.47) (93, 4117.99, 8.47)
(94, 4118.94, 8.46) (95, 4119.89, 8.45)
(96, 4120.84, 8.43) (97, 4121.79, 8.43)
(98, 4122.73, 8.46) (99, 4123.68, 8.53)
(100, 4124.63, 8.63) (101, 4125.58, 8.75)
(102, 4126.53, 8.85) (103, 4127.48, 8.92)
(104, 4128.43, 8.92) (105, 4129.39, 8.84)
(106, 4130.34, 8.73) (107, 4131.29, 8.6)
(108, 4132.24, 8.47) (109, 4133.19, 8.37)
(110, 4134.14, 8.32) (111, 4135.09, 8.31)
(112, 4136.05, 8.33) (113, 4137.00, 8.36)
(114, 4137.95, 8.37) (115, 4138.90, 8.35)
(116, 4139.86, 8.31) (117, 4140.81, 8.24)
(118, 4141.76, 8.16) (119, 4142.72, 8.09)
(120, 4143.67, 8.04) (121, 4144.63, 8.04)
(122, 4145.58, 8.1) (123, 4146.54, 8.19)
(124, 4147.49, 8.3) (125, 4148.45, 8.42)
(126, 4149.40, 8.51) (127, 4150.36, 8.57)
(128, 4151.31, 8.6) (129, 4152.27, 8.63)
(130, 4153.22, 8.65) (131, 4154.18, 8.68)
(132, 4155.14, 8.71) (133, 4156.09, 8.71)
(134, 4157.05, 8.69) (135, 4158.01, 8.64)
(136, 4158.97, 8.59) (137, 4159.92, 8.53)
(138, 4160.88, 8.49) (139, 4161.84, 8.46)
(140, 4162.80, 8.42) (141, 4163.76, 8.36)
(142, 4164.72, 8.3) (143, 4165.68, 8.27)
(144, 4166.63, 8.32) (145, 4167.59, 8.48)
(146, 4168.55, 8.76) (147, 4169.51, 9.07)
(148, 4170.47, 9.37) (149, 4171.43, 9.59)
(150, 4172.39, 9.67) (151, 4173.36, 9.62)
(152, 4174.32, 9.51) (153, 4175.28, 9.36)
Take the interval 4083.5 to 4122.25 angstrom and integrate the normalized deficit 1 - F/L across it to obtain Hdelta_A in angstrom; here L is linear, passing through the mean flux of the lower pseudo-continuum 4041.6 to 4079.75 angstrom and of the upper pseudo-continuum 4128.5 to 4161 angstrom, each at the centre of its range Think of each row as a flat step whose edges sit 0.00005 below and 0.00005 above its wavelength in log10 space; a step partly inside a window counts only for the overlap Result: 2.7 angstrom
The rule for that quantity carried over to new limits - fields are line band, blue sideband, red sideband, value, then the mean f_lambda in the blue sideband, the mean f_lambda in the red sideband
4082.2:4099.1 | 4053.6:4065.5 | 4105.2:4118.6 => 0.87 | 8.96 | 8.04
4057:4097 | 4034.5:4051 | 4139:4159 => 2.35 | 9.34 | 8.41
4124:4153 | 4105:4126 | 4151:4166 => -0.20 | 8.21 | 8.54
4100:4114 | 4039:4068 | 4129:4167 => 0.98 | 9.14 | 8.43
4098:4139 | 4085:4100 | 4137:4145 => -1.57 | 7.93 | 8.21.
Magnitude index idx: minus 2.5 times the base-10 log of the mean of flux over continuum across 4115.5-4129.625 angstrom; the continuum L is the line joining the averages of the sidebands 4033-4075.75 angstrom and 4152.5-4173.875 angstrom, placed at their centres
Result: 0.04 mag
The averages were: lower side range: 9.18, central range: 8.6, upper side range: 8.74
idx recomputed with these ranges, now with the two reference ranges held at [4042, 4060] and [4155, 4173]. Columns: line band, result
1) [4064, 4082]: 0.039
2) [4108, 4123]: 0.085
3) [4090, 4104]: 0.112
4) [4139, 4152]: 0.067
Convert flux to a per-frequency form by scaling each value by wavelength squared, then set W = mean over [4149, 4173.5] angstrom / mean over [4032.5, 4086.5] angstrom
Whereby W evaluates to 1.01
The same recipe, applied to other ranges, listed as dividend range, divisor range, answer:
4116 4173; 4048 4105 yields 1.02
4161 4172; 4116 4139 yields 1.04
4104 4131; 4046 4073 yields 0.94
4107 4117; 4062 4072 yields 0.91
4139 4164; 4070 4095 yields 1.04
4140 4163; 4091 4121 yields 1.06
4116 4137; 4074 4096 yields 1.07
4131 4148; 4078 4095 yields 1.04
